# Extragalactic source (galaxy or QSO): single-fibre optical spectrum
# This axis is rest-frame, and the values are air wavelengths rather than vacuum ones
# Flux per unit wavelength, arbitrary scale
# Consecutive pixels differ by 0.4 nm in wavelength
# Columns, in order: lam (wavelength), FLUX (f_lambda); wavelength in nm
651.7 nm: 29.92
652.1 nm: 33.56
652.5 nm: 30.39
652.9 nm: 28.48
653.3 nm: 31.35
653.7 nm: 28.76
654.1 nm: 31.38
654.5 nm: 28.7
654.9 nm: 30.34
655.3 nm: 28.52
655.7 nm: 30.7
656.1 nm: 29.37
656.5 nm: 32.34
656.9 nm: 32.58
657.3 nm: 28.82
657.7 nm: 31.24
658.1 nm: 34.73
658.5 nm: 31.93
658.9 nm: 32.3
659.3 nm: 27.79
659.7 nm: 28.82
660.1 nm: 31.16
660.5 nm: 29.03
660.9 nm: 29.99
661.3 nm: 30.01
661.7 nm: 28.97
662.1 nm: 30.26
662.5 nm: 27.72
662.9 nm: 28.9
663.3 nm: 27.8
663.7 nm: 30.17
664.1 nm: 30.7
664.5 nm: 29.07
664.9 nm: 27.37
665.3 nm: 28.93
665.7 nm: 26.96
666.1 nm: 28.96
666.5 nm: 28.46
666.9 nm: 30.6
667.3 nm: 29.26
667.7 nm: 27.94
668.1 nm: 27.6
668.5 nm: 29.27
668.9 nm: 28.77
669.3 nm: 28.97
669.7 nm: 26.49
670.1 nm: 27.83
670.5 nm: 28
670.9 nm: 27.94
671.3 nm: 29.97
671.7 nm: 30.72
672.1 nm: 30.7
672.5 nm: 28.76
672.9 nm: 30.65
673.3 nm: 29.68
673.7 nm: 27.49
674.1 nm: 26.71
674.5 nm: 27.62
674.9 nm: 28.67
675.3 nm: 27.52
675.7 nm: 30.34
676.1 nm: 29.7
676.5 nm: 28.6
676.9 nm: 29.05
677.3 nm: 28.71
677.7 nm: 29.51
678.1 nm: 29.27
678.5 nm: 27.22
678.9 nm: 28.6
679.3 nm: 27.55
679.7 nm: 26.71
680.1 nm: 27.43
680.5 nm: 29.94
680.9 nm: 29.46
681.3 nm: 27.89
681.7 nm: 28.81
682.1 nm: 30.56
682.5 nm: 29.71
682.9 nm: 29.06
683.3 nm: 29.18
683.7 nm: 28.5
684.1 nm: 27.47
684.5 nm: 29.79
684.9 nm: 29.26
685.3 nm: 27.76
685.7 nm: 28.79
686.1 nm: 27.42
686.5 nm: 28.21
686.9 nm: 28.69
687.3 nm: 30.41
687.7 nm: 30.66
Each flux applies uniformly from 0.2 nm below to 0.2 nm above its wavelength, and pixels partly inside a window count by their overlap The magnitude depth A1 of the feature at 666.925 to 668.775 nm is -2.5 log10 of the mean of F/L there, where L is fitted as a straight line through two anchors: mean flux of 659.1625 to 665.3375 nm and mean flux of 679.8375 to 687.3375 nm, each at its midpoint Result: 0.01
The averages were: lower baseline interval 29.2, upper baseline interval 28.8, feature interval 28.7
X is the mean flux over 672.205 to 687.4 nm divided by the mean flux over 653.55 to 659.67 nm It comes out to 0.94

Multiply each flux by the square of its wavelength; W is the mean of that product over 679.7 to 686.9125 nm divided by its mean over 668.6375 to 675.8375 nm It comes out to 1.03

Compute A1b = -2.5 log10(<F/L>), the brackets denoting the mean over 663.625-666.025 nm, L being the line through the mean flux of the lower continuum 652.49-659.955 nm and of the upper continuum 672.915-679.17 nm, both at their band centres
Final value 0.03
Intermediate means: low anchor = 30.5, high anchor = 28.6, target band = 28.8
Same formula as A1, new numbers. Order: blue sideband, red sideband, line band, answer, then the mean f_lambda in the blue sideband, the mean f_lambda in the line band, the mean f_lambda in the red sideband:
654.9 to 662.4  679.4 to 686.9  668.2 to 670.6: 0.05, 30.4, 28.2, 28.6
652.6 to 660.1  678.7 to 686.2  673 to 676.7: 0.02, 30.5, 28.5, 28.6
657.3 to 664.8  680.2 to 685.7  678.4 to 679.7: 0.06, 30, 27.7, 29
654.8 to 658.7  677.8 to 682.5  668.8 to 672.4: 0.03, 31.1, 28.8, 28.6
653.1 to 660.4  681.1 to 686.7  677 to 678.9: 0.02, 30.6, 28.7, 28.7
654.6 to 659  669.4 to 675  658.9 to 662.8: 0.04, 31.1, 29.4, 28.7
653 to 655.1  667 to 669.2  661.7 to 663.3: 0.02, 30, 28.8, 28.7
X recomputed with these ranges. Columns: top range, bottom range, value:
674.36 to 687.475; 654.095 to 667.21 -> 0.96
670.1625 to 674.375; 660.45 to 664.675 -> 0.99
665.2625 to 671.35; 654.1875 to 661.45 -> 0.93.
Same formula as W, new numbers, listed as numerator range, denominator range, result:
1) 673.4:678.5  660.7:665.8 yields 1.02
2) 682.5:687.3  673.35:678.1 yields 1.03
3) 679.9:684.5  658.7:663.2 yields 1.05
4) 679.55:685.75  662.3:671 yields 1.06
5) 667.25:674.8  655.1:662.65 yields 0.98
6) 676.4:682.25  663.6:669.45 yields 1.03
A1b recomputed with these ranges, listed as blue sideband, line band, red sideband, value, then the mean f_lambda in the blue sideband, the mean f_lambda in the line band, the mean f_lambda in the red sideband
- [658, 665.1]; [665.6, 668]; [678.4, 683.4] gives 0.027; 29.7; 28.7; 28.6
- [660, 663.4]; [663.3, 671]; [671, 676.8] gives 0.023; 29.3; 28.6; 29.1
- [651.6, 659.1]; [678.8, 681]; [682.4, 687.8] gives 0.038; 30.8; 28.2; 28.9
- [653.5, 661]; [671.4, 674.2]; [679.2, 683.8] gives 0.000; 30.5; 29.4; 28.8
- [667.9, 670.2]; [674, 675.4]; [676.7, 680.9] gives 0.024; 28.2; 27.7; 28.4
